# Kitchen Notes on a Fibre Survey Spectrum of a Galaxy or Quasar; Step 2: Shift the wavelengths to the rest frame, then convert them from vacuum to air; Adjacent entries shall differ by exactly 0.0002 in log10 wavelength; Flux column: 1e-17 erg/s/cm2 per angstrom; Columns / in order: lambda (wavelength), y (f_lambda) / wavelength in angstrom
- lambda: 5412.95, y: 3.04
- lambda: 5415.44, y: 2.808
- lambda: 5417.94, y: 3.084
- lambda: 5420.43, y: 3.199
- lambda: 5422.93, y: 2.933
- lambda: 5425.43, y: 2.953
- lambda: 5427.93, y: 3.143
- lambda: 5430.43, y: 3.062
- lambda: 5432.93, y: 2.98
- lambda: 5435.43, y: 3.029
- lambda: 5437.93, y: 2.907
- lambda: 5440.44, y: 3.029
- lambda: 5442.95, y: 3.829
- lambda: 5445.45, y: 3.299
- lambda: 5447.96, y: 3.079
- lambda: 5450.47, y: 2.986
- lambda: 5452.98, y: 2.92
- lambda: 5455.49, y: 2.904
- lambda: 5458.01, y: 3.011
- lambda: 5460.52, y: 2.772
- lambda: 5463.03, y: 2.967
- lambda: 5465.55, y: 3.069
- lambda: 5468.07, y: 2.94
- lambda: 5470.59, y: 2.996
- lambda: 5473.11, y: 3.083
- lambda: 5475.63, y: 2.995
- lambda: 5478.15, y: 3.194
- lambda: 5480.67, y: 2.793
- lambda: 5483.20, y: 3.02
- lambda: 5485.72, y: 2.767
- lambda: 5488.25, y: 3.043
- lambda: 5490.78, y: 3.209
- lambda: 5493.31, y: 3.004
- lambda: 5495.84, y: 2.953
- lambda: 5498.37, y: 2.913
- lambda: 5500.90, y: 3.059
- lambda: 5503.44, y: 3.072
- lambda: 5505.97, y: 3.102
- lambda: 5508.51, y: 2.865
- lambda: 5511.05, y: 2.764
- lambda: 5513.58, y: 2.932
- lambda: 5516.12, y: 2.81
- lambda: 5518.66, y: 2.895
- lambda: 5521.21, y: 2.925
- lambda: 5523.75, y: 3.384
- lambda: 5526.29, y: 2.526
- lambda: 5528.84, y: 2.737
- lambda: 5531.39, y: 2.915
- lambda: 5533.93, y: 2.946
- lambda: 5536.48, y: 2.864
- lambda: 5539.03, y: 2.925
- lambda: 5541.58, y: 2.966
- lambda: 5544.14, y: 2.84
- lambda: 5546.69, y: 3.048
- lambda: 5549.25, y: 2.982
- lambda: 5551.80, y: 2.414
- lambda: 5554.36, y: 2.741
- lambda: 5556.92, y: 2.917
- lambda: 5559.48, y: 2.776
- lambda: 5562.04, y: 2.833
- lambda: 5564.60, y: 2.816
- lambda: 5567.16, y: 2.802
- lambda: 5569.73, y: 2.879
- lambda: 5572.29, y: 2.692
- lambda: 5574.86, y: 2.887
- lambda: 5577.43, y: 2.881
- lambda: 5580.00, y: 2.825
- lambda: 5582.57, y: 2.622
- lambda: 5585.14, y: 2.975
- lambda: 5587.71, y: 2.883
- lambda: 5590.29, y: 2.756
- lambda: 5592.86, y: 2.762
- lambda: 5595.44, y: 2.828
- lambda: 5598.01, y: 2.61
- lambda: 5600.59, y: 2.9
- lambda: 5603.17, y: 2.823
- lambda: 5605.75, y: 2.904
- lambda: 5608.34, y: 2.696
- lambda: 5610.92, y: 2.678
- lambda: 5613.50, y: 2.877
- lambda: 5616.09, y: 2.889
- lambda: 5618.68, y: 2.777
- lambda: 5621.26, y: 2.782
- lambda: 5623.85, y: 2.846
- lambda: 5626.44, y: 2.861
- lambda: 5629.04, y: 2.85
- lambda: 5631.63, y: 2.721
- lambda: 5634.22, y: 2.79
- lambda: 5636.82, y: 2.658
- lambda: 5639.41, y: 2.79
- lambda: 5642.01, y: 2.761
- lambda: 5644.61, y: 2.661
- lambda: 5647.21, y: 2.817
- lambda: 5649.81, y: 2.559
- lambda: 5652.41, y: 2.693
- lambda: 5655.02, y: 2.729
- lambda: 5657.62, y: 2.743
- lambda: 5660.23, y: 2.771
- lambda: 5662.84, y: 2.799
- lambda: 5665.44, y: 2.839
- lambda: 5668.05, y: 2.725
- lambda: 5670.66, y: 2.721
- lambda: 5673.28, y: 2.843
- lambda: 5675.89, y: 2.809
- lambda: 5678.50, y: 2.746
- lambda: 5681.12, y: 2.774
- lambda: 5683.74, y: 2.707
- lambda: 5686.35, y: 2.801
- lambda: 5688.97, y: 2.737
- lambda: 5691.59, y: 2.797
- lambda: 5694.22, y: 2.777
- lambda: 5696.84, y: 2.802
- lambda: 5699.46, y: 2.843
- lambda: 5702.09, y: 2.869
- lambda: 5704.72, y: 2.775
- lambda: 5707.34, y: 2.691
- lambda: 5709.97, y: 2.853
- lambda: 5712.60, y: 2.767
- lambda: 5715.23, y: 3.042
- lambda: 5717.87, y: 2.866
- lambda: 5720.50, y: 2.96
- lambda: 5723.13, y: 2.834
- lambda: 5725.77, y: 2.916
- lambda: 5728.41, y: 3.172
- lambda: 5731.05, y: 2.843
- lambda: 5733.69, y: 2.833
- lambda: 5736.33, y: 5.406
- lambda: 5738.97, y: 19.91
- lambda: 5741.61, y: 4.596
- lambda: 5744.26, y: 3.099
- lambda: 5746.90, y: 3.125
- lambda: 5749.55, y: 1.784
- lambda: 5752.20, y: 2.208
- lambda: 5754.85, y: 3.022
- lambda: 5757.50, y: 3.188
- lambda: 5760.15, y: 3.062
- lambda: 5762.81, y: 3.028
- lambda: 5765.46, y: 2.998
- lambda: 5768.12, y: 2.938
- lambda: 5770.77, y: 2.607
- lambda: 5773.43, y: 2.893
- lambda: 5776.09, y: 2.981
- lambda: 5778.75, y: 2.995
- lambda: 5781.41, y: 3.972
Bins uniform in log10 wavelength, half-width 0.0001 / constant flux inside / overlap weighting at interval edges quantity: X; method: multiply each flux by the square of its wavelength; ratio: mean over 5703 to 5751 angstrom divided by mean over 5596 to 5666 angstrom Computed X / 1.50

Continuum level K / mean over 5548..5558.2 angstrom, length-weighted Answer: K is 2.76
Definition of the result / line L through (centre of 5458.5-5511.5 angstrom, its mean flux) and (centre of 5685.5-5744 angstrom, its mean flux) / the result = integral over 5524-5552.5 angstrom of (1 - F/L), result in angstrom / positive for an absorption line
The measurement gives 2.8 angstrom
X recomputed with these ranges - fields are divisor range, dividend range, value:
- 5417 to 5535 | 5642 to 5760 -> 1.19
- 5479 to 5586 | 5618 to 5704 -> 1.00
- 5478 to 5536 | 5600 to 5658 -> 0.98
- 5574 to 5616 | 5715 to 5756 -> 1.57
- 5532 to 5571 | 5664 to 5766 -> 1.26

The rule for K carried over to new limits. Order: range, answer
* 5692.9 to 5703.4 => 2.82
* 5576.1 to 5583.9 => 2.78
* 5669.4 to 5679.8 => 2.78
